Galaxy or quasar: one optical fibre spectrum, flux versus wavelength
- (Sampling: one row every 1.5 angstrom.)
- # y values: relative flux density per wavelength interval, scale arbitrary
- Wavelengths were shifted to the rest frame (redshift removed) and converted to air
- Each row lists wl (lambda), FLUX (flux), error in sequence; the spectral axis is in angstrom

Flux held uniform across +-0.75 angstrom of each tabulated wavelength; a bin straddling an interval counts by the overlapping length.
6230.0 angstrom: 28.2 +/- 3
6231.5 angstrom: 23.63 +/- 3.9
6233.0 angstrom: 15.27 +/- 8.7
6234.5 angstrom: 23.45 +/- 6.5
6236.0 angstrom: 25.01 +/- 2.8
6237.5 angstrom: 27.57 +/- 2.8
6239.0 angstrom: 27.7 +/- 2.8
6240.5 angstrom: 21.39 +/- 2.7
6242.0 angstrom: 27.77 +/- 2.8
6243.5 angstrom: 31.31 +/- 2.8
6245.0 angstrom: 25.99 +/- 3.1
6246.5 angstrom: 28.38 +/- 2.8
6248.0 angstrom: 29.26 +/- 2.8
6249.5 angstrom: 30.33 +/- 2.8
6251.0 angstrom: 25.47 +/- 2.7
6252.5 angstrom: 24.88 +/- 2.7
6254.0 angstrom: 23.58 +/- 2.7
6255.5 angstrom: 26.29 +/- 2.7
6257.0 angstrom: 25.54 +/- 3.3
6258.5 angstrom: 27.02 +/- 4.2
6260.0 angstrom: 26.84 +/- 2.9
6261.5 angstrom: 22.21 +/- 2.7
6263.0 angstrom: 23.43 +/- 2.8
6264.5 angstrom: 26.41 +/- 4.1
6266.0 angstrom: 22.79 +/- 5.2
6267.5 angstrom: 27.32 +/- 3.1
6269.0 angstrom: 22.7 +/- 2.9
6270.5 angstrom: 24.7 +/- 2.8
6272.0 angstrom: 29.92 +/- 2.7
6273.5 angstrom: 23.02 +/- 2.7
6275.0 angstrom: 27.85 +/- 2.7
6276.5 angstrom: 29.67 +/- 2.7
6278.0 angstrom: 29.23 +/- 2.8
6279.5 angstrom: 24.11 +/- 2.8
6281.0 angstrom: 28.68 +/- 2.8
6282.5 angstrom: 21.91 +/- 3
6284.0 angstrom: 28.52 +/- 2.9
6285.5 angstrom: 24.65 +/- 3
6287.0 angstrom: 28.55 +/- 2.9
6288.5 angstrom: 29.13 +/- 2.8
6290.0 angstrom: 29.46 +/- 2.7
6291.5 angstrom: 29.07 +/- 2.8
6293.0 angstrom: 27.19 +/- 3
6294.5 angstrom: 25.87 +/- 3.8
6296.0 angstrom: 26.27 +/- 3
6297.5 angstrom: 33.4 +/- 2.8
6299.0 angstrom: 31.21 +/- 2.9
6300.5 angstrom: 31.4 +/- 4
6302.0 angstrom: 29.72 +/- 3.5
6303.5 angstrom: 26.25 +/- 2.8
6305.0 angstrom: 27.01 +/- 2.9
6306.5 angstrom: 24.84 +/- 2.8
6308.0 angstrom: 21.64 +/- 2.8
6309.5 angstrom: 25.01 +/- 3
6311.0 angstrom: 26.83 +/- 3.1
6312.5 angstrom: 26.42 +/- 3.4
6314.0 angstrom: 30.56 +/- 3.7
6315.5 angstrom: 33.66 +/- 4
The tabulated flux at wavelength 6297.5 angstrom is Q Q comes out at 33.4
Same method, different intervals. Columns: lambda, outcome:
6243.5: 31.31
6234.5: 23.45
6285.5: 24.65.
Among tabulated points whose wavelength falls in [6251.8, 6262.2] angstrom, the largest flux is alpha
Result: 27.02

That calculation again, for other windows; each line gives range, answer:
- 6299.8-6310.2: 31.4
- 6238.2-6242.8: 27.77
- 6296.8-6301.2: 33.4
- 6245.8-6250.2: 30.33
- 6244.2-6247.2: 28.38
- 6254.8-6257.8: 26.29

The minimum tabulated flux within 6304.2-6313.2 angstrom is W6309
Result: 21.64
